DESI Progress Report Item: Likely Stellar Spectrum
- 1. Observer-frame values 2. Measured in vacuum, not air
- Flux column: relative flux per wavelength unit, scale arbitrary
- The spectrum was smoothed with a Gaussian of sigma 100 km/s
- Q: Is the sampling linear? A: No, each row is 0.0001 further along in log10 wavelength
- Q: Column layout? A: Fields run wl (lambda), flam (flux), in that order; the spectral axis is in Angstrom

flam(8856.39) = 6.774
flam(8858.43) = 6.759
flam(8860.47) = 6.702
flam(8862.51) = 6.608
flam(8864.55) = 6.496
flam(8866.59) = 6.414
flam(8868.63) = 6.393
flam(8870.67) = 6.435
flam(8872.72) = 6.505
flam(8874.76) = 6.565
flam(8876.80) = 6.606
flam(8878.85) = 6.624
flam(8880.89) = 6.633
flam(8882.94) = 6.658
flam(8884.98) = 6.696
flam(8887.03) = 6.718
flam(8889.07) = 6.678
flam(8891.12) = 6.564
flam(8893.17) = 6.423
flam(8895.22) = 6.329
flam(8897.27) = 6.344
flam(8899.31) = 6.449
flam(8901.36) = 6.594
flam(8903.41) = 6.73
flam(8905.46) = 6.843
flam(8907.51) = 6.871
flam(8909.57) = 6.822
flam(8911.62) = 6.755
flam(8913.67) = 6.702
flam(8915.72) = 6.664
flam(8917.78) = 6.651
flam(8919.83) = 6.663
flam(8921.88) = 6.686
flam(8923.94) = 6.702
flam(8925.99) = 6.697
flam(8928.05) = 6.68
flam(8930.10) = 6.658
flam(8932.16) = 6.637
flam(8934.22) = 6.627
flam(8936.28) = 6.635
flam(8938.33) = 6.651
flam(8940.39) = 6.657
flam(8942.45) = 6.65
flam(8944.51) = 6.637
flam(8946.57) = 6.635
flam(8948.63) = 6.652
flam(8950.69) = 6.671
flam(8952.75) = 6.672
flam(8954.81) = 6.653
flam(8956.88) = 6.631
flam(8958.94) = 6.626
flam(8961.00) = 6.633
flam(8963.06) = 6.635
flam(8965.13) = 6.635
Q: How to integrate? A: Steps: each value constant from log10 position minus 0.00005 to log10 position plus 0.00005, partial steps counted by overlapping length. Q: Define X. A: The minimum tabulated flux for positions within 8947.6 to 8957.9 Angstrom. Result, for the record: 6.631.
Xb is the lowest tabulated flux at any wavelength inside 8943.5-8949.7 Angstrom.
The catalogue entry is 6.635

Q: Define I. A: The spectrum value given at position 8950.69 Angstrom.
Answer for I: 6.671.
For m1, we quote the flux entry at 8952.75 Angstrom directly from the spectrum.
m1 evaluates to 6.672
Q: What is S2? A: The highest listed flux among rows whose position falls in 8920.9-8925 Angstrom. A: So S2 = 6.702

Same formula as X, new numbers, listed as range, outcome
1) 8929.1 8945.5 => 6.627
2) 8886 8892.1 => 6.564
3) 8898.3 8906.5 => 6.449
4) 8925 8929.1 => 6.68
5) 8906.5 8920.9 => 6.651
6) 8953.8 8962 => 6.626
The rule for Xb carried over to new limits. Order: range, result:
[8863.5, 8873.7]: 6.393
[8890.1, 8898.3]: 6.329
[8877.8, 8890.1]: 6.624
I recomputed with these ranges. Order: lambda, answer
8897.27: 6.344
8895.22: 6.329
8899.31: 6.449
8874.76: 6.565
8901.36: 6.594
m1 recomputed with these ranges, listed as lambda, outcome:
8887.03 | 6.718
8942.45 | 6.65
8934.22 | 6.627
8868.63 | 6.393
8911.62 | 6.755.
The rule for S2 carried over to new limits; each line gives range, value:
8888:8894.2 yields 6.678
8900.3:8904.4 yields 6.73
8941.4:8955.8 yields 6.672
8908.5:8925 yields 6.822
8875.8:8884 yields 6.658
